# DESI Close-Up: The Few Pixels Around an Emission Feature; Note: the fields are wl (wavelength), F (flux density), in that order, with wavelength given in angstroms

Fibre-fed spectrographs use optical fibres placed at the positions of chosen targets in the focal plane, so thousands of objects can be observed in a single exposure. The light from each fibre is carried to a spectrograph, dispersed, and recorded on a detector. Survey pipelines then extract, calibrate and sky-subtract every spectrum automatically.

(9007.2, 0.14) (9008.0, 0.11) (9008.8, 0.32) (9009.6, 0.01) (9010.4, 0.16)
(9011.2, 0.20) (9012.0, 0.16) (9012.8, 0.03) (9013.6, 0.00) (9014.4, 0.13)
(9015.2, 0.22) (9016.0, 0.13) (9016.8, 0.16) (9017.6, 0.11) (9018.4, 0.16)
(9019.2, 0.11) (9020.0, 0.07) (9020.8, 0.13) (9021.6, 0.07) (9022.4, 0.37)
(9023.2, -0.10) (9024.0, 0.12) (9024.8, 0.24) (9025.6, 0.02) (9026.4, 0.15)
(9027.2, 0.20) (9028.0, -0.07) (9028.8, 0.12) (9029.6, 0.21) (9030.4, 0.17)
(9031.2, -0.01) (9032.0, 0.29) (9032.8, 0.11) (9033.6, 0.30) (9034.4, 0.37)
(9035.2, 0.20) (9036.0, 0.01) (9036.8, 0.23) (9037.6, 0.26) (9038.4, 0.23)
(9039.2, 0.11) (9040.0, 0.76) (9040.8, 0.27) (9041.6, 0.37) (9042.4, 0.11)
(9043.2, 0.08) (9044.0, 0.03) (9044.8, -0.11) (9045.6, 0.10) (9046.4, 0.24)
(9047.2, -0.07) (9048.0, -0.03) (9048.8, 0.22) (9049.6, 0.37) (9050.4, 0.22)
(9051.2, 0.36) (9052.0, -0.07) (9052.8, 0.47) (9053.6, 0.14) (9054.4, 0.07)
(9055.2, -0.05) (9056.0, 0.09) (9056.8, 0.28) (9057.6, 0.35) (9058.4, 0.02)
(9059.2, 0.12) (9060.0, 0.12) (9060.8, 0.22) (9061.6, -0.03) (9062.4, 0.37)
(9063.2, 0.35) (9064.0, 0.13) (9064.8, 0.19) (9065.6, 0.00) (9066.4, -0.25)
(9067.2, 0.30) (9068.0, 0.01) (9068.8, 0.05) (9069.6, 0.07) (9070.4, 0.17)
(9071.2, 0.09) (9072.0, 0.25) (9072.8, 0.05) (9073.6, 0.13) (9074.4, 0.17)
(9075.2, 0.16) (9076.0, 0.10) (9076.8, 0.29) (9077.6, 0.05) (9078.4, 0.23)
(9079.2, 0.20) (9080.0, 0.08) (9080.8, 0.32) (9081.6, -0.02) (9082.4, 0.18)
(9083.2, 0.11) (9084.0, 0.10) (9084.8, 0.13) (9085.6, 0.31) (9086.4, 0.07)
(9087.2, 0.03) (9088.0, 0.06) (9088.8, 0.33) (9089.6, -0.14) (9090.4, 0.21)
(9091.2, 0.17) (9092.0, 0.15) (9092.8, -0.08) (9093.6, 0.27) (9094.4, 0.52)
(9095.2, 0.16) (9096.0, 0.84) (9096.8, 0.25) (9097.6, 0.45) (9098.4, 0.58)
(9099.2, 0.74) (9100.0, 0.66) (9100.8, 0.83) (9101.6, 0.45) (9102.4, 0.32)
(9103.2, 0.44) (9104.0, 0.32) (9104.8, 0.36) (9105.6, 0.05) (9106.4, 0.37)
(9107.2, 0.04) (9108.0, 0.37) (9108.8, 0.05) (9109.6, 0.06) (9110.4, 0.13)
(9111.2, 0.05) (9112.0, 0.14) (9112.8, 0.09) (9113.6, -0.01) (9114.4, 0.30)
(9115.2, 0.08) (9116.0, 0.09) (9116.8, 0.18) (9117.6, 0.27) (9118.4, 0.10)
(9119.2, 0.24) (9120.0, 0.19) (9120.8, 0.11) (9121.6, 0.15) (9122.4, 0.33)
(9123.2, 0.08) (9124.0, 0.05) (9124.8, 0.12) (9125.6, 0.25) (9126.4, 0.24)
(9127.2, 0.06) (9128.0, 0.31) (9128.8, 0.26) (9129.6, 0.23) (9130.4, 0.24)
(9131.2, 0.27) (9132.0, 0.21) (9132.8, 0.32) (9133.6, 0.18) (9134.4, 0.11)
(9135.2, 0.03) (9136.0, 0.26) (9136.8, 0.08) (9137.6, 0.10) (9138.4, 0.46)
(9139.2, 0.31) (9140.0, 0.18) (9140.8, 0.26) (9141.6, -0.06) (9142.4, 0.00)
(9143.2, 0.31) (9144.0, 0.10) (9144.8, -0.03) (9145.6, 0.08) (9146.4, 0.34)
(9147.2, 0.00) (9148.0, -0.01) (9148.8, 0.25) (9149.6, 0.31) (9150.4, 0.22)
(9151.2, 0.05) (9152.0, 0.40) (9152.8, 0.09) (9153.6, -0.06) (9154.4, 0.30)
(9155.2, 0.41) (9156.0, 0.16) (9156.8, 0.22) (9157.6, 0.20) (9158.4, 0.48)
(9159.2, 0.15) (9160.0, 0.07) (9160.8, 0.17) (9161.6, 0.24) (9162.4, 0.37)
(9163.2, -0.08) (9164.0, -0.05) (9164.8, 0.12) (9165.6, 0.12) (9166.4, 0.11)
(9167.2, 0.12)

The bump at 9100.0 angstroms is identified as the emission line Hgamma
